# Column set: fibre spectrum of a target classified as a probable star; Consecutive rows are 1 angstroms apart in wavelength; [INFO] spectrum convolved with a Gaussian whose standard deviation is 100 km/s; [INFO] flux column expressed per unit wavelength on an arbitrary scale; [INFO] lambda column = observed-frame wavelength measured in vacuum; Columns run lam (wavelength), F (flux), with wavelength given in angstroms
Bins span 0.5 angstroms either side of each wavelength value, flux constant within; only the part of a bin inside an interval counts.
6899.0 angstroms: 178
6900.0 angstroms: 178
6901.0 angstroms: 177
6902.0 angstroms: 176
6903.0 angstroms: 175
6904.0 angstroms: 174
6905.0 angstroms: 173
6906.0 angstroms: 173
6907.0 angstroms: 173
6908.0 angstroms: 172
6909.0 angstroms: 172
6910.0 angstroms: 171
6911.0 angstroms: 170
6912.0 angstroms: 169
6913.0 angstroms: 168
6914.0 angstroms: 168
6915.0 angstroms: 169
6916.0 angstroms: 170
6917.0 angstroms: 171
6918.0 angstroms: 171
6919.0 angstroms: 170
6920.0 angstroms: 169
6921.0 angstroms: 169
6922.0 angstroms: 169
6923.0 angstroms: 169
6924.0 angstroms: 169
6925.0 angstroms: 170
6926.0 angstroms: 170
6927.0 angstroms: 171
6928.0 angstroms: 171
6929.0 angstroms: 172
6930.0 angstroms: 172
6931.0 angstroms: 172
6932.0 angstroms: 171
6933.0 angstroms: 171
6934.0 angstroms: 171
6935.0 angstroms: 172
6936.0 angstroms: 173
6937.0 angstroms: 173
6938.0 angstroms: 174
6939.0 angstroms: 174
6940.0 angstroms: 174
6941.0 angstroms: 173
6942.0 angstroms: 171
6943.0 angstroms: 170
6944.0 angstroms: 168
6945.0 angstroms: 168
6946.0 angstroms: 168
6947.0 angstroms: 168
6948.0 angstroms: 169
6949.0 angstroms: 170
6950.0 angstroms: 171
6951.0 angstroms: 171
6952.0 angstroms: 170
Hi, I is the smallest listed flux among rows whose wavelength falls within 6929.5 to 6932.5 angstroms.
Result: 171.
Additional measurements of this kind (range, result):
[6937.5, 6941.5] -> 173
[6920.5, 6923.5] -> 169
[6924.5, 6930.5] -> 170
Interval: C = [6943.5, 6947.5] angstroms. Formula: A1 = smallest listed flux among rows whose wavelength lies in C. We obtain 168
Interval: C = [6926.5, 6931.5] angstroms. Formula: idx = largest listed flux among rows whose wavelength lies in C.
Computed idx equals 172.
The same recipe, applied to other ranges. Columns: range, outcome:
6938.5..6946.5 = 174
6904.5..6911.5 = 173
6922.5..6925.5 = 170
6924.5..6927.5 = 171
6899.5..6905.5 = 178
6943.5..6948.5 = 169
